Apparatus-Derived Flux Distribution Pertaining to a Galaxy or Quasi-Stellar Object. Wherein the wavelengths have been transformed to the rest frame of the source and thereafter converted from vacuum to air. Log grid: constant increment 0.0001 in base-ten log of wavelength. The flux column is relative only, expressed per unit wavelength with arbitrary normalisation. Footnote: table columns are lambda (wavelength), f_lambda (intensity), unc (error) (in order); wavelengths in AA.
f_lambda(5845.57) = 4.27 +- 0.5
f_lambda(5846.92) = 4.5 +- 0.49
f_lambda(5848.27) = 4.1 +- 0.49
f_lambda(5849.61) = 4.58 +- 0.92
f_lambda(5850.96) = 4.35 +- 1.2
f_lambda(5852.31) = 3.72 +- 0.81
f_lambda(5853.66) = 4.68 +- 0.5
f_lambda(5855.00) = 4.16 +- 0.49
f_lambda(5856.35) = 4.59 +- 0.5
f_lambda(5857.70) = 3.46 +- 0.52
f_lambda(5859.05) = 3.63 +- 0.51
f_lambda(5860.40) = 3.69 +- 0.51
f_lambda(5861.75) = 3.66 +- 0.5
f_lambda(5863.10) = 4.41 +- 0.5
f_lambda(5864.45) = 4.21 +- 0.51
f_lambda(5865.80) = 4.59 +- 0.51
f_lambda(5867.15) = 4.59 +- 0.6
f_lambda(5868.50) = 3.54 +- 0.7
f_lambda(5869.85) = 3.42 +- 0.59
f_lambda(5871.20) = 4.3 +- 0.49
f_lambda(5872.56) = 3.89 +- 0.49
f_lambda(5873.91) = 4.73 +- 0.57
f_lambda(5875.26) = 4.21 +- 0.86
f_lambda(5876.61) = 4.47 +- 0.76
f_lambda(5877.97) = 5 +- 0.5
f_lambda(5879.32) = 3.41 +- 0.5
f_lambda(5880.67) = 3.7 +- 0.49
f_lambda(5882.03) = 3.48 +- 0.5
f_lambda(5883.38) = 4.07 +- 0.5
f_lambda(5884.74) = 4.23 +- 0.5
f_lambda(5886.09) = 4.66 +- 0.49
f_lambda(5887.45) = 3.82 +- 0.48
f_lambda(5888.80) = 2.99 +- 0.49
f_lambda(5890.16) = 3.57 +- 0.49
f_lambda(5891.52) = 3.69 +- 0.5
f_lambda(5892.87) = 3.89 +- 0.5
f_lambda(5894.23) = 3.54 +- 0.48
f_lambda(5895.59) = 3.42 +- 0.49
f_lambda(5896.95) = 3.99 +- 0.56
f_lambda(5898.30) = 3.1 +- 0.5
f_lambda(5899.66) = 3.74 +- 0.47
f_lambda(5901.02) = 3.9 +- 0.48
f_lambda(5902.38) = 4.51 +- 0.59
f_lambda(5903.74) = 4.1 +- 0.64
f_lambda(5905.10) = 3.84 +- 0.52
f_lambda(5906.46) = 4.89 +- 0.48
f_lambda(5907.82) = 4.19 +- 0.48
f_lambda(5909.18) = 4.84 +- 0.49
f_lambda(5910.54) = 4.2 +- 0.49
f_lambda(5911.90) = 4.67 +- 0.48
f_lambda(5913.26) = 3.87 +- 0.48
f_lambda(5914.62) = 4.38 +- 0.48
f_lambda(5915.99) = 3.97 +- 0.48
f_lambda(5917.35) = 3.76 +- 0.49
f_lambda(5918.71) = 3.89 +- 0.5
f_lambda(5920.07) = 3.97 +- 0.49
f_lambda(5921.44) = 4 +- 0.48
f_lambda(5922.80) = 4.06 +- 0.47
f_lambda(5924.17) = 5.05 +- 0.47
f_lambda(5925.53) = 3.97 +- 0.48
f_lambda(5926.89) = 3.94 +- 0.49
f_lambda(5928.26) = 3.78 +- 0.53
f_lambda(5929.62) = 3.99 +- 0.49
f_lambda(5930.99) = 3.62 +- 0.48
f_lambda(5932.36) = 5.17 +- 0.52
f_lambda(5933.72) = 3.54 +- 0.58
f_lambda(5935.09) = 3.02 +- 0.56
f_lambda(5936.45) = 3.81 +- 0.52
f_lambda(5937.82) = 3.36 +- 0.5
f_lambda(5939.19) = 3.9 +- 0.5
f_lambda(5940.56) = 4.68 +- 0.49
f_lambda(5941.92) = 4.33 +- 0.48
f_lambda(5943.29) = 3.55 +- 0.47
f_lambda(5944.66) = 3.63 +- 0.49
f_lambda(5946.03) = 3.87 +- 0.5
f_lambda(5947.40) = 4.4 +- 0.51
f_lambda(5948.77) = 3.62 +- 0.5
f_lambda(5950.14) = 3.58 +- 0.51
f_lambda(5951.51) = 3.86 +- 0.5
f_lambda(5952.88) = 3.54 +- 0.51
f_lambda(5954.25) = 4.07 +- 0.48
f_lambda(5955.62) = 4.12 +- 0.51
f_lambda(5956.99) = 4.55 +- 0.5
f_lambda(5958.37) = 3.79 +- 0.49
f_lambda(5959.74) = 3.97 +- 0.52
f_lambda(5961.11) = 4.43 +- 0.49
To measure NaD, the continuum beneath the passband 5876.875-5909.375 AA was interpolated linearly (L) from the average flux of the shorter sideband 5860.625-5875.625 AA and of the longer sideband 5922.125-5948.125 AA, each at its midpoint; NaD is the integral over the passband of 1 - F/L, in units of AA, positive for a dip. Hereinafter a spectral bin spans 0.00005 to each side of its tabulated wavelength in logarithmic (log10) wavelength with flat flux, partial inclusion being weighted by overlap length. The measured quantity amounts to 1.1 AA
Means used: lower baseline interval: 4.13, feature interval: 3.93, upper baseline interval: 3.98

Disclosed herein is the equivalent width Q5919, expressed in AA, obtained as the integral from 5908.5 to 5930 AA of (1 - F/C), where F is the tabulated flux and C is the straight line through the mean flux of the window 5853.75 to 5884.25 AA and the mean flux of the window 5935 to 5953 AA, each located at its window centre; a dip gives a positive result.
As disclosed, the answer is -1.3 AA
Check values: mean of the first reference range 4.07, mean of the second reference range 3.83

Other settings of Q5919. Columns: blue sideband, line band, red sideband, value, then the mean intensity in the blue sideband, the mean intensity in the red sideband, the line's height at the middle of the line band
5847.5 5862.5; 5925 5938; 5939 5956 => 0.39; 4.06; 3.93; 3.95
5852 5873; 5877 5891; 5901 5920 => 0.74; 4.04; 4.22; 4.12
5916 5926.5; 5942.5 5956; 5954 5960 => 0.93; 4.09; 4.11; 4.1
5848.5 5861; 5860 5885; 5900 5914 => 0.46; 4.1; 4.29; 4.16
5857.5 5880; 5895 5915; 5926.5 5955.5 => -0.66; 4.08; 3.87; 3.98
